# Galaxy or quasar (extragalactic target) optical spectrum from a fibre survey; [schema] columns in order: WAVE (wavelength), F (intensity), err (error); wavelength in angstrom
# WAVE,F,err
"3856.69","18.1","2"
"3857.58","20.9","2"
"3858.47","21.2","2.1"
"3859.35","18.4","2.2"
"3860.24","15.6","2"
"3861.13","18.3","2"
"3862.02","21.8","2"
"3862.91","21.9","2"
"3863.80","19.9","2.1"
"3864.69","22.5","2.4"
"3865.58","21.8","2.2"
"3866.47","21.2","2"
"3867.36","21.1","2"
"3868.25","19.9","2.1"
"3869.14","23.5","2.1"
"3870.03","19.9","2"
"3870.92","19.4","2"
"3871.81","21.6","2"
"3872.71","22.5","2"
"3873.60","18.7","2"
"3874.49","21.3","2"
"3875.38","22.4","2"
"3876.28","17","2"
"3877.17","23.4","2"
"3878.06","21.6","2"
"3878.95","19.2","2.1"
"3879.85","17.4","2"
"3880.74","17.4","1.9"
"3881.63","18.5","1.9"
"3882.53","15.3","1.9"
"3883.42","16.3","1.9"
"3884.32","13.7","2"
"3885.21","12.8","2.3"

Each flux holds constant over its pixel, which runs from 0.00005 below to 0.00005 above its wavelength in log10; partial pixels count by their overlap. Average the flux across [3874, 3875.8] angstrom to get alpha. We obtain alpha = 21.8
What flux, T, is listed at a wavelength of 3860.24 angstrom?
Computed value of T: 15.6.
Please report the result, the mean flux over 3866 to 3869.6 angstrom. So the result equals 21.4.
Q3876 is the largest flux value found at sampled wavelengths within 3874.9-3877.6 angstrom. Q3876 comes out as 23.4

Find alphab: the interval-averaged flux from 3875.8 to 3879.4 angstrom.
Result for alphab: 20.3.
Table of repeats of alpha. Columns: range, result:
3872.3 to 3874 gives 20.6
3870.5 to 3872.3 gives 20.5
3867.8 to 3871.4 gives 20.7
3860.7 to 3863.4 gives 20.7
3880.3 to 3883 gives 17.1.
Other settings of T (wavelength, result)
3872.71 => 22.5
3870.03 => 19.9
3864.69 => 22.5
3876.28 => 17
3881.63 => 18.5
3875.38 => 22.4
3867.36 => 21.1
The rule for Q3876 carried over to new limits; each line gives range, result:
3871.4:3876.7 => 22.5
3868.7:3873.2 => 23.5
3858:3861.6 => 21.2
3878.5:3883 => 19.2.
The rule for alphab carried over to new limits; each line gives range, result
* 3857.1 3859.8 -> 20.2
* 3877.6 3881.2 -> 19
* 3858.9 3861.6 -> 17.5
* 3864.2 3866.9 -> 21.8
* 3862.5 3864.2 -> 20.9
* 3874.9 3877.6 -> 20.9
